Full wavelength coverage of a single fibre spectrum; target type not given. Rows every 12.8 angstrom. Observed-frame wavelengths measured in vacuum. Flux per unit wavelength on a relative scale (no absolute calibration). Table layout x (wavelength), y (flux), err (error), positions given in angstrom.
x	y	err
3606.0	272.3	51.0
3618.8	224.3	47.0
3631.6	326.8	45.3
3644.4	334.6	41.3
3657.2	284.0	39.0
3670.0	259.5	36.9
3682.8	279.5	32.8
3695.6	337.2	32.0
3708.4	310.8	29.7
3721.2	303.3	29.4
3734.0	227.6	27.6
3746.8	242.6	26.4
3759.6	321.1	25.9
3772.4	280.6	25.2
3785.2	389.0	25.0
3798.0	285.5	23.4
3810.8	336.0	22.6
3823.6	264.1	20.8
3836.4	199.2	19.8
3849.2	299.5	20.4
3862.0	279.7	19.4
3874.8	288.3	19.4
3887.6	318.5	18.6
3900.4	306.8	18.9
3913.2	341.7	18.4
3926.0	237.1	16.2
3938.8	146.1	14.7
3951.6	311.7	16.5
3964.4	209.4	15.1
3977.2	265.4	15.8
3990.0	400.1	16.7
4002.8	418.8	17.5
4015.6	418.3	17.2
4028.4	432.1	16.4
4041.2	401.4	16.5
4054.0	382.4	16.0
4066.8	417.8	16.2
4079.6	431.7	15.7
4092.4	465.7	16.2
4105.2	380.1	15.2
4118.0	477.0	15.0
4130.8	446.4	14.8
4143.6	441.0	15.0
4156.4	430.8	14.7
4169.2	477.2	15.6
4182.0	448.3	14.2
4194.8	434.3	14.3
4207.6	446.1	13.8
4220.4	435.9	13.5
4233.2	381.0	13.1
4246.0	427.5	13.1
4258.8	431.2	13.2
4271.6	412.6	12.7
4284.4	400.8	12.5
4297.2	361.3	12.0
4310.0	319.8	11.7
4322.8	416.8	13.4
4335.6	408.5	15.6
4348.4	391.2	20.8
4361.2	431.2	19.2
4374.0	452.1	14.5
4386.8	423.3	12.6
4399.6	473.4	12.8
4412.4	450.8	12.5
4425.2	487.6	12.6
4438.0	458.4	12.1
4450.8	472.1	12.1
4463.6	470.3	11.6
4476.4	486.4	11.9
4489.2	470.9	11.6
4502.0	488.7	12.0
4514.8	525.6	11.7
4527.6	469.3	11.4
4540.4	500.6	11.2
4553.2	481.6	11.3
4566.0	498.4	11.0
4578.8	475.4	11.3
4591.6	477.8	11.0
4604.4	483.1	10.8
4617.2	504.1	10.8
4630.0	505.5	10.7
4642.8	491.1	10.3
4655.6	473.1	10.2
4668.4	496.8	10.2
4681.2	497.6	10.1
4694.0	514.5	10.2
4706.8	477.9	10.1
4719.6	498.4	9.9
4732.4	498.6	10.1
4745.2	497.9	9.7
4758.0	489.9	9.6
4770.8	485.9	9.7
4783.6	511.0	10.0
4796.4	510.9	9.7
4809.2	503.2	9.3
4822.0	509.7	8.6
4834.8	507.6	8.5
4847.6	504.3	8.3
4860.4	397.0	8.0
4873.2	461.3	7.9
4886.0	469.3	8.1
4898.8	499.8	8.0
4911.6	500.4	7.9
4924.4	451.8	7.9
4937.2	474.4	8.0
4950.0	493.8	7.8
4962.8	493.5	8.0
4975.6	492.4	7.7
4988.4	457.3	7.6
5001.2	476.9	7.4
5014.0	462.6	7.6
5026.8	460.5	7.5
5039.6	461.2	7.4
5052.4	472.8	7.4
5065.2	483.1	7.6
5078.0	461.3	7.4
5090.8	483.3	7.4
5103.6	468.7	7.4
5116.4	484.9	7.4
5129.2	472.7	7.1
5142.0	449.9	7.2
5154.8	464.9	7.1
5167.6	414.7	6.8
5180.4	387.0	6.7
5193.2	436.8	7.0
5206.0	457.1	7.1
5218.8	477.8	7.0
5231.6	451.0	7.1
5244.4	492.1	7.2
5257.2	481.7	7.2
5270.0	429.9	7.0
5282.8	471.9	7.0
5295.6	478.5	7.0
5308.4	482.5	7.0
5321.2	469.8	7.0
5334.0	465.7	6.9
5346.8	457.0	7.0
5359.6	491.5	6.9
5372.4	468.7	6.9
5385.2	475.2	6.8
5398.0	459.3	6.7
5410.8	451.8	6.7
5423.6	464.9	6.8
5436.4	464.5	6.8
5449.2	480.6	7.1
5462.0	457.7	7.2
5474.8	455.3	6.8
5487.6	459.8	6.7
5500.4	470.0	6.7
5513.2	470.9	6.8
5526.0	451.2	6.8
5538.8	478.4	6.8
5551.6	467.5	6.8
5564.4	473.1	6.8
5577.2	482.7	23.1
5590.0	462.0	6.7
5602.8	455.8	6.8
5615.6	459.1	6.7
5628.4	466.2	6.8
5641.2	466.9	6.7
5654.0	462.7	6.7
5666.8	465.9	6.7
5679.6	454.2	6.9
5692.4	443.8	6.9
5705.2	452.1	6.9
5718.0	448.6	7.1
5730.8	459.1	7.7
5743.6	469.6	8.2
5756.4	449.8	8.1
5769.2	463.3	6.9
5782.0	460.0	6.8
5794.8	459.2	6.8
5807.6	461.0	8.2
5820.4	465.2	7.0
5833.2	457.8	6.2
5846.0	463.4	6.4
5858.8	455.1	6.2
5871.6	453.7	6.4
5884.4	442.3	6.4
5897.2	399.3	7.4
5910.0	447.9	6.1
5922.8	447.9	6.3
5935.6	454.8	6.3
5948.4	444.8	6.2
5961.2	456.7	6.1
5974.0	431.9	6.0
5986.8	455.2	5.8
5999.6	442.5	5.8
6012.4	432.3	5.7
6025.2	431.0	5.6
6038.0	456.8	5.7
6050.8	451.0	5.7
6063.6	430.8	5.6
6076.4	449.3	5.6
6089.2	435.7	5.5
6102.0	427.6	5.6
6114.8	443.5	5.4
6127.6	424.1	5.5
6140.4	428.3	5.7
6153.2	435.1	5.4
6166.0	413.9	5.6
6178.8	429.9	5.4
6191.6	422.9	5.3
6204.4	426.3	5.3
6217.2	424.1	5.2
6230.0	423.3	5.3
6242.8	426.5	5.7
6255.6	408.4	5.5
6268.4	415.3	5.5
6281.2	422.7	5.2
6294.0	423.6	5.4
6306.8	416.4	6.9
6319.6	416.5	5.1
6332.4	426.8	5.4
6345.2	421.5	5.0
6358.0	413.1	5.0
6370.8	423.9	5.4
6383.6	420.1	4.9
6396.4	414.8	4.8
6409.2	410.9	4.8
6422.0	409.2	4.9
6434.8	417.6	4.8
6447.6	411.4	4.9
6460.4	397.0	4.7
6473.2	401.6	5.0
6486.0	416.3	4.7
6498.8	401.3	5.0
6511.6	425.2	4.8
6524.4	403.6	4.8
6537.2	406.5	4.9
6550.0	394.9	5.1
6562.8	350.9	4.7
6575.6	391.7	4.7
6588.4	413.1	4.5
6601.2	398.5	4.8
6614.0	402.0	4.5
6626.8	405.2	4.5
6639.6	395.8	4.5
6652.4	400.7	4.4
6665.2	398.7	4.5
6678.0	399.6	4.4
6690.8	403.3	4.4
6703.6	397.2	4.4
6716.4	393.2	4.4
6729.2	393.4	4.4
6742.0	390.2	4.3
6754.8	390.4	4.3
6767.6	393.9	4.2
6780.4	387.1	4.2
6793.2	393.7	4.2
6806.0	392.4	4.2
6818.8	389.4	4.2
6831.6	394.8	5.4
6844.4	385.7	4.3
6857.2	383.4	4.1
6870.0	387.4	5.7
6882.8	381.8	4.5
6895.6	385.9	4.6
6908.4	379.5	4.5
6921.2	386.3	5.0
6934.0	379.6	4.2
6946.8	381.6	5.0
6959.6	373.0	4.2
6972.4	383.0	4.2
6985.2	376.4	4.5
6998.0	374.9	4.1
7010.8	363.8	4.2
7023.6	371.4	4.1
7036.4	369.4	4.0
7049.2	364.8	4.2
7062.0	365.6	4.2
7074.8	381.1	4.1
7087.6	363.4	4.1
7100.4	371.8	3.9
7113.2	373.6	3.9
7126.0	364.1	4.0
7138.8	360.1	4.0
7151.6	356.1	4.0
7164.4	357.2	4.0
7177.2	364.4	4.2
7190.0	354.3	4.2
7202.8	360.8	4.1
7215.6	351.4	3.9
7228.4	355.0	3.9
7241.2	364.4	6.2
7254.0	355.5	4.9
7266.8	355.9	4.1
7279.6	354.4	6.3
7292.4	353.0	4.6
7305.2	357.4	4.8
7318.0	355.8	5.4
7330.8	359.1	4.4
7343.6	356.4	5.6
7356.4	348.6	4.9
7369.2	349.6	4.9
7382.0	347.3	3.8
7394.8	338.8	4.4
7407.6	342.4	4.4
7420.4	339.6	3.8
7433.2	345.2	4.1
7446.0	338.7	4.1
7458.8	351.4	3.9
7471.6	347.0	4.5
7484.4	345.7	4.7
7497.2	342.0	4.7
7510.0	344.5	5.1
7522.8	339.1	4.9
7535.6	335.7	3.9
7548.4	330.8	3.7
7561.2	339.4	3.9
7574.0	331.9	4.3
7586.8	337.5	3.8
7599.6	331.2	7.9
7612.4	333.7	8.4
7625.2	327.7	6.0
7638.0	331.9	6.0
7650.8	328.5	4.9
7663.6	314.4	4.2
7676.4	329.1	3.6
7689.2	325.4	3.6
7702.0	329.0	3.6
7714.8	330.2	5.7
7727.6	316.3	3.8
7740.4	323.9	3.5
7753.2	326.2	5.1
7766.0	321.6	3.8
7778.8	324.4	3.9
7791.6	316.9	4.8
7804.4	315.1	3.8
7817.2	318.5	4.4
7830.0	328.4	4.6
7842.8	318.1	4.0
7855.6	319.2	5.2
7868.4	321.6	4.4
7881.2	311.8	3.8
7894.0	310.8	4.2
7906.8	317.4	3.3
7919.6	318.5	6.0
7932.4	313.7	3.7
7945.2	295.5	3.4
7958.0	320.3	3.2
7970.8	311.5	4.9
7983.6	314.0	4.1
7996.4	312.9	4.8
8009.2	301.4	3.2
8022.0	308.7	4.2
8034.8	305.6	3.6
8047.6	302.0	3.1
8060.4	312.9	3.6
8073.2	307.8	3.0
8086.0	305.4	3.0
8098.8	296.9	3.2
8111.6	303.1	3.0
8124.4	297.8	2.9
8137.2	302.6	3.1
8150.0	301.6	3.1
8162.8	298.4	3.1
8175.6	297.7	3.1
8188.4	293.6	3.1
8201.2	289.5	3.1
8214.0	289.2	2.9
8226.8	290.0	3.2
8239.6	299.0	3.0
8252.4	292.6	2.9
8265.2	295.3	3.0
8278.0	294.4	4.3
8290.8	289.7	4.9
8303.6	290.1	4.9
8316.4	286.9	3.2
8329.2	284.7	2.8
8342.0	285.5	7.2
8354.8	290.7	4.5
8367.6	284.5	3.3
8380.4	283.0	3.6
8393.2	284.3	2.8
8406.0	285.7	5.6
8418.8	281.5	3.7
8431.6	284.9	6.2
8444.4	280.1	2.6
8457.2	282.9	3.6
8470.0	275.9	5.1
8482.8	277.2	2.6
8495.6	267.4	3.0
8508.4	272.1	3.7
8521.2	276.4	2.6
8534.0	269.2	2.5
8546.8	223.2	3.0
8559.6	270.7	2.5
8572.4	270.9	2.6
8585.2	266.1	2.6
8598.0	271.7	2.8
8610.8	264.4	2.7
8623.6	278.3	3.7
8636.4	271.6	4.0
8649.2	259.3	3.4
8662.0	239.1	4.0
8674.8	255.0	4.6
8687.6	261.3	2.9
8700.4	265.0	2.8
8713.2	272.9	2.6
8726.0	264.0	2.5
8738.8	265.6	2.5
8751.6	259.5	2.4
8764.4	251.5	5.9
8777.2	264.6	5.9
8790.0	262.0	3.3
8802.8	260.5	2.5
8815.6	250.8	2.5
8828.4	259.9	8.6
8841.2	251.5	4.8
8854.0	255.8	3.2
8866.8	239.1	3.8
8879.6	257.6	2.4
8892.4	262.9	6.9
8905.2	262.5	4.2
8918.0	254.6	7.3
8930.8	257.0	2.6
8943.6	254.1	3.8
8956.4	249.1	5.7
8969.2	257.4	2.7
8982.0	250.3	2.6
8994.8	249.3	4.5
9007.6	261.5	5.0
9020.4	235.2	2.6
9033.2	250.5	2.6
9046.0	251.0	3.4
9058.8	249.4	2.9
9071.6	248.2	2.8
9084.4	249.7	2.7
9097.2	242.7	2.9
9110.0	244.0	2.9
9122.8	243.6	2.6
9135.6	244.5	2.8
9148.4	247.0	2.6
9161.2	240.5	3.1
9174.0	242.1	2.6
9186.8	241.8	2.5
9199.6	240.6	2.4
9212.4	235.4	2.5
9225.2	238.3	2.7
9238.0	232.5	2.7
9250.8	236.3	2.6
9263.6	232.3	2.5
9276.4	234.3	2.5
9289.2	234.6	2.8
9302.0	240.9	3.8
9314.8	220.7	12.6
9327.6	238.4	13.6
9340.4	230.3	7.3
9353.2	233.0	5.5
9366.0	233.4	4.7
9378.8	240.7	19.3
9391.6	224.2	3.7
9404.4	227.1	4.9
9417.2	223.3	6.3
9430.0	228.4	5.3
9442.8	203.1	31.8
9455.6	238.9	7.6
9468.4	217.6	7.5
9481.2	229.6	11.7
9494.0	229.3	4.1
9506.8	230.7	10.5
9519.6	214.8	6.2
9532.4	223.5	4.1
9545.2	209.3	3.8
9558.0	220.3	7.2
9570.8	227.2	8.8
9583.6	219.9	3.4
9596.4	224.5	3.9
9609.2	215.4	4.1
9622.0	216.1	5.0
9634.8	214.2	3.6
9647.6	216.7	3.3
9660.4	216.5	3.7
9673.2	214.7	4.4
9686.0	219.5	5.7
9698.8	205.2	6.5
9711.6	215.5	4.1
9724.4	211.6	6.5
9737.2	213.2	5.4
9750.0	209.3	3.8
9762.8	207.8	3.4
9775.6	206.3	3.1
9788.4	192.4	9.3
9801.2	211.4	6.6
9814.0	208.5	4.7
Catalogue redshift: 0.00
